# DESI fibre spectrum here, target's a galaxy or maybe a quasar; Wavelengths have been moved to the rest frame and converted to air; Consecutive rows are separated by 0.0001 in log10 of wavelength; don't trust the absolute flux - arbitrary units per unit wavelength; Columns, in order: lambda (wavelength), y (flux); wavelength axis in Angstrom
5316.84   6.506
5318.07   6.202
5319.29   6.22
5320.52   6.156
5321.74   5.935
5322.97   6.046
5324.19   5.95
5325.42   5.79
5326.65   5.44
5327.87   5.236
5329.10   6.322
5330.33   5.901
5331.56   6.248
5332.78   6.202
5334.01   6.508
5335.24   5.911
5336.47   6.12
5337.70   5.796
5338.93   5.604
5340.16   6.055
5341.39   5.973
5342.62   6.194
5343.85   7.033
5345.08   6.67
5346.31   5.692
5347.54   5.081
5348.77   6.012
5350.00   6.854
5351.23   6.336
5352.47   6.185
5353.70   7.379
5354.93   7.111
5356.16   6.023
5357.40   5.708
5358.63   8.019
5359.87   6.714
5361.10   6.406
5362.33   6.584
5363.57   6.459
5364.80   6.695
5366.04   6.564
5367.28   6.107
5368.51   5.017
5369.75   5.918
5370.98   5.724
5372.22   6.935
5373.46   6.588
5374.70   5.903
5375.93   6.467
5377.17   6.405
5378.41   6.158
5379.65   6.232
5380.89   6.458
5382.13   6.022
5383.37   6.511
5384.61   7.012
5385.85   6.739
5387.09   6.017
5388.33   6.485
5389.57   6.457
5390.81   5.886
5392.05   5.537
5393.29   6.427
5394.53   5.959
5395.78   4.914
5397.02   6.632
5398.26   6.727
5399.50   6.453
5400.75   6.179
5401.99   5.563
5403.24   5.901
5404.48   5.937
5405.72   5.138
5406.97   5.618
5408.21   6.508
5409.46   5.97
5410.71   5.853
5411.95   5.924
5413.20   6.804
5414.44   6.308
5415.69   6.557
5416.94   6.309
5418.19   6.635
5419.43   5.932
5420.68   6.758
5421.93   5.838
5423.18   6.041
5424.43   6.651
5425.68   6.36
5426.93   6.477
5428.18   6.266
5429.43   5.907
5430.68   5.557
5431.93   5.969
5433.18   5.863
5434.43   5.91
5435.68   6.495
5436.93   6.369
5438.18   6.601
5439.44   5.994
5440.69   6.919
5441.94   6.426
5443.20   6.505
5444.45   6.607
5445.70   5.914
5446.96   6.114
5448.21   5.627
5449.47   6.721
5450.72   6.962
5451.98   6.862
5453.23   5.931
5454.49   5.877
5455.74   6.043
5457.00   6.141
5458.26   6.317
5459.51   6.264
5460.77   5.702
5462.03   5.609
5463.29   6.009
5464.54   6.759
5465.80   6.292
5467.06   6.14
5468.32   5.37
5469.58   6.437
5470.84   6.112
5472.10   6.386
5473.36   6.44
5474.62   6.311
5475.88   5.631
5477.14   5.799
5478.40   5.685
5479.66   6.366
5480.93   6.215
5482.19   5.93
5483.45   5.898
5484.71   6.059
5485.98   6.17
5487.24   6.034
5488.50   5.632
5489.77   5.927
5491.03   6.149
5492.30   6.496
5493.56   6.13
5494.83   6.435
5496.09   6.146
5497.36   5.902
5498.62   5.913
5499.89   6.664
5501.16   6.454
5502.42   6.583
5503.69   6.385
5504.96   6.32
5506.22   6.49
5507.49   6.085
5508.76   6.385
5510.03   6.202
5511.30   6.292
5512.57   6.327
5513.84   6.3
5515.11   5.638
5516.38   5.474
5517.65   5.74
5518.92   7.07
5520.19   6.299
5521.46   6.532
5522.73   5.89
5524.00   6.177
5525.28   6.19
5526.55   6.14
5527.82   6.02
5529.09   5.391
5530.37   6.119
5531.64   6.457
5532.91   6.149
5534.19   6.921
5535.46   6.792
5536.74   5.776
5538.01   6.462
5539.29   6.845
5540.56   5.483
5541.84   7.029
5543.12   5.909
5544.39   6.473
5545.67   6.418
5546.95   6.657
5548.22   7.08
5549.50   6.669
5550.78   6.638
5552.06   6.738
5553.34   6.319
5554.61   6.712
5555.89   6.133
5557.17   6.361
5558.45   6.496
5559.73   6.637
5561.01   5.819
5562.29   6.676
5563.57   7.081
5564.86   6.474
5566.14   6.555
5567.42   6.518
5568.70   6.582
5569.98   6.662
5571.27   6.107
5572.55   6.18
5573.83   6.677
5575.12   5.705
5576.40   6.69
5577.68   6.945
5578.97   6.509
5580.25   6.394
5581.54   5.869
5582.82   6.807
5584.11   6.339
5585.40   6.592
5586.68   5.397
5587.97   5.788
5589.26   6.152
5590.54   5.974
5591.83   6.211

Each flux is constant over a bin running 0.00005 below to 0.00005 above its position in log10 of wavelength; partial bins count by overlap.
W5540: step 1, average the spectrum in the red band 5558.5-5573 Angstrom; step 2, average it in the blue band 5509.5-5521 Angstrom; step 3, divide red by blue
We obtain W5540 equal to 1.05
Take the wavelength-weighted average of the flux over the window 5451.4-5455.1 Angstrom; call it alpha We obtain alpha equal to 6.22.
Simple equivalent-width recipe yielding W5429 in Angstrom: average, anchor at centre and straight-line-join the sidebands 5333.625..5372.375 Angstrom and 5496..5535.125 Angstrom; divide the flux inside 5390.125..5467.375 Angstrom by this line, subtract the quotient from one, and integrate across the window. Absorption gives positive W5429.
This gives 1.1 Angstrom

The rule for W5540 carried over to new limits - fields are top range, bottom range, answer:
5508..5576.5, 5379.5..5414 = 1.03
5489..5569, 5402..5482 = 1.03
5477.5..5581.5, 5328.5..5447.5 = 1.01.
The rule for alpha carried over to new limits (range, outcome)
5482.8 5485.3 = 5.99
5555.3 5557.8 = 6.25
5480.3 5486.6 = 6.05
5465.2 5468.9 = 5.93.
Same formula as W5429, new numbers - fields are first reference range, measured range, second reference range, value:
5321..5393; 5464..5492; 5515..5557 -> 0.9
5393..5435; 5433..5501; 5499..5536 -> 0.1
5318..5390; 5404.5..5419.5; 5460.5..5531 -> 0.2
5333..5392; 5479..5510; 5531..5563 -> 1.1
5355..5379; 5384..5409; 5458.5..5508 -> 0.8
